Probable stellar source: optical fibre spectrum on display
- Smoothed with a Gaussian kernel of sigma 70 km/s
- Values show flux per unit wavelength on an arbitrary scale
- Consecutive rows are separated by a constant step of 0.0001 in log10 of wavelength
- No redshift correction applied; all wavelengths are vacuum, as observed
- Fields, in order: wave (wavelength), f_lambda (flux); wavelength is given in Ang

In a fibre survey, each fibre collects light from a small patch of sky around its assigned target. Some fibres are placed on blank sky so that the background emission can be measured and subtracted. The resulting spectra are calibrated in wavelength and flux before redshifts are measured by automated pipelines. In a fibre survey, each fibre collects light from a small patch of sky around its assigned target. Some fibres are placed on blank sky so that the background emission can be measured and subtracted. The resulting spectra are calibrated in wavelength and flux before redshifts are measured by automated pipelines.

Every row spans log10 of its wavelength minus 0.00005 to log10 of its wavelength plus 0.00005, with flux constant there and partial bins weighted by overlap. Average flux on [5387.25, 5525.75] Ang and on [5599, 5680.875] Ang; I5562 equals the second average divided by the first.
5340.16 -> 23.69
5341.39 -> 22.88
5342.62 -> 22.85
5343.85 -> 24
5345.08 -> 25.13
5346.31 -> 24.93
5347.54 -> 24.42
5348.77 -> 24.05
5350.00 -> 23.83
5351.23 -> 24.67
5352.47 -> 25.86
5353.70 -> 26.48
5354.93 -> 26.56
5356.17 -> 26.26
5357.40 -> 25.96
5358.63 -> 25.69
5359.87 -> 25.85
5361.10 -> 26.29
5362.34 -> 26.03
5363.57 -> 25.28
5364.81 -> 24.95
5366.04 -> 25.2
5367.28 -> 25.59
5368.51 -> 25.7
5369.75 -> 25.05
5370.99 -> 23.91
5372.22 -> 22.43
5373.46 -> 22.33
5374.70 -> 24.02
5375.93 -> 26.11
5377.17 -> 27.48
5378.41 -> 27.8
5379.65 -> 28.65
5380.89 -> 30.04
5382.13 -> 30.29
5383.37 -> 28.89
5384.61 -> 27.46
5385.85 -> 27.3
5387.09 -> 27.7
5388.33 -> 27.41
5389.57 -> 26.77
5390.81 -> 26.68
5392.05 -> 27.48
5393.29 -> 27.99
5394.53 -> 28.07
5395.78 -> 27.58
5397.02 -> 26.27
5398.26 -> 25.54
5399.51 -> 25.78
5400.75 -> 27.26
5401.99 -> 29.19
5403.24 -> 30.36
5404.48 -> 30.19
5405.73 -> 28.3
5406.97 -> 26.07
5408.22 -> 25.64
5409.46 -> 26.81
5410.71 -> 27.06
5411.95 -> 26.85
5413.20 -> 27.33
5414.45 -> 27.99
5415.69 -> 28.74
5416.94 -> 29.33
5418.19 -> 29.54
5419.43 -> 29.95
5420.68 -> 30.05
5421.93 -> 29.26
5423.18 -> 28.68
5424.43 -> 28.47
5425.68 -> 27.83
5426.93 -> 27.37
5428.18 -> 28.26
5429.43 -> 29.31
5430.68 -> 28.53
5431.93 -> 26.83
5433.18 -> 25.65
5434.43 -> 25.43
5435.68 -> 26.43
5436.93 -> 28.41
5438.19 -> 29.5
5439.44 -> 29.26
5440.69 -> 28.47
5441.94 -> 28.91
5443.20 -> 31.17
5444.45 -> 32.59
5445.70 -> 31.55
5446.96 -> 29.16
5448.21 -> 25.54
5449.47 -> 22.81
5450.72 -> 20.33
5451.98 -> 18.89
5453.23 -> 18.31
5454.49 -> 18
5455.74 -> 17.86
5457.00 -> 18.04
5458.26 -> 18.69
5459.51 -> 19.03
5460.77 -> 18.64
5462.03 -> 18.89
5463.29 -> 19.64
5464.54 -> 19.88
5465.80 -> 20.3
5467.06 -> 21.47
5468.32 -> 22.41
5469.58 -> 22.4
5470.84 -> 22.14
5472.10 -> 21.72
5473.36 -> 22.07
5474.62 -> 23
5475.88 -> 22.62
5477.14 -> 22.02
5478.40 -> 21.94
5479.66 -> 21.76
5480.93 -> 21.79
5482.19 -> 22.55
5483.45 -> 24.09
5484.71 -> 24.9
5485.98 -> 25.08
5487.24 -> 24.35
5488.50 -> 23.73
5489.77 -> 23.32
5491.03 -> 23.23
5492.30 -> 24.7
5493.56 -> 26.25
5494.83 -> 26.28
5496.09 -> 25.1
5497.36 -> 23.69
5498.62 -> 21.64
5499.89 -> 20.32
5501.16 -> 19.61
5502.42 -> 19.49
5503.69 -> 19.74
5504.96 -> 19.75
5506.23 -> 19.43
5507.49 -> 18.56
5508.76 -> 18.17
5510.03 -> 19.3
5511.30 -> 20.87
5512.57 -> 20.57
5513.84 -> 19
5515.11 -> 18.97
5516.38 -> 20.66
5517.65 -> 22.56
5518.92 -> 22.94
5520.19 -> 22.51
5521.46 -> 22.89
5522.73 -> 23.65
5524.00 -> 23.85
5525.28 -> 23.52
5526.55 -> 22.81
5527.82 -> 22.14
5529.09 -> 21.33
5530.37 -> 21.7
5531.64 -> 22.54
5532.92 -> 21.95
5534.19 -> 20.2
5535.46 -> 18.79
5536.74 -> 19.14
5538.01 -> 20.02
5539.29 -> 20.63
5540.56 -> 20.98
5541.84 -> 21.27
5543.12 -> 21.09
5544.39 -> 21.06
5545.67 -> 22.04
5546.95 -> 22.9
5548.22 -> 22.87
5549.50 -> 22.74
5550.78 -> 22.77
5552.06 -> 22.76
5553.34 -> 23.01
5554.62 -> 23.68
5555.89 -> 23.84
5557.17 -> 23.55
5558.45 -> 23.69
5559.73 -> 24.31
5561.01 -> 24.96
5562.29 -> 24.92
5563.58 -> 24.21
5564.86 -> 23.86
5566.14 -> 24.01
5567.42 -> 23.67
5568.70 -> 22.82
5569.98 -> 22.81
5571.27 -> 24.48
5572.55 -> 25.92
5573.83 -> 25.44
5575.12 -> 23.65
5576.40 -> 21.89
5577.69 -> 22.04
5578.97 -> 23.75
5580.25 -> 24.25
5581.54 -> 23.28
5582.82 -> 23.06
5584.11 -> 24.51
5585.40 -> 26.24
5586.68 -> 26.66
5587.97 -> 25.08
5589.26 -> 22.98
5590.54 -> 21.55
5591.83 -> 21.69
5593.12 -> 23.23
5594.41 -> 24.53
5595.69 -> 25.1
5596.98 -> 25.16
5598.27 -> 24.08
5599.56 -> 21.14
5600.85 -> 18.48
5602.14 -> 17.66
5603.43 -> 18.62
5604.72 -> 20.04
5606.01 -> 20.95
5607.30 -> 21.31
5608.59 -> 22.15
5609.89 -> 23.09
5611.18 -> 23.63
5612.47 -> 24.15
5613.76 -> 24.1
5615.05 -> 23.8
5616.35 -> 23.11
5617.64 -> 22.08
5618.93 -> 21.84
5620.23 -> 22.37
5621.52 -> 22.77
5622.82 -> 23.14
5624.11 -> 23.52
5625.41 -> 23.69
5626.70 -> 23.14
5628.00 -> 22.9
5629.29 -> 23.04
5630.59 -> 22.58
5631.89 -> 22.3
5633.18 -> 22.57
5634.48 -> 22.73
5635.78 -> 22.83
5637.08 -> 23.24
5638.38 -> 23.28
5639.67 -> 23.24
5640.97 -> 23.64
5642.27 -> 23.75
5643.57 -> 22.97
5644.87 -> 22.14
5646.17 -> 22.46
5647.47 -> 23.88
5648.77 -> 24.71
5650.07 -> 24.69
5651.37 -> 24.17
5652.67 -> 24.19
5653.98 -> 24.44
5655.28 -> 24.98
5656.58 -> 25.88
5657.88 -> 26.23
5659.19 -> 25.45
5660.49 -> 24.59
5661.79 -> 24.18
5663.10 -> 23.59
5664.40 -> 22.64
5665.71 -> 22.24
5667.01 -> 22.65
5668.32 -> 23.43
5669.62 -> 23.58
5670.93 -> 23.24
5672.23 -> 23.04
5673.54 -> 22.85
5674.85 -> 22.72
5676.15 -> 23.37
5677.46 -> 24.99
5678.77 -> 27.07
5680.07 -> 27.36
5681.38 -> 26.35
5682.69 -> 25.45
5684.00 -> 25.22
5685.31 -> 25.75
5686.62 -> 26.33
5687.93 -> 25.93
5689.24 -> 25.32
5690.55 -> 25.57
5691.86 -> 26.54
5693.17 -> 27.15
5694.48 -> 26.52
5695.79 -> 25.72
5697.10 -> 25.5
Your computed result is 0.95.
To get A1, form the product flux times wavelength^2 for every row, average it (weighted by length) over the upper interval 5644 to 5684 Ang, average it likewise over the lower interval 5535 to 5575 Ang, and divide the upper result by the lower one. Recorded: 1.10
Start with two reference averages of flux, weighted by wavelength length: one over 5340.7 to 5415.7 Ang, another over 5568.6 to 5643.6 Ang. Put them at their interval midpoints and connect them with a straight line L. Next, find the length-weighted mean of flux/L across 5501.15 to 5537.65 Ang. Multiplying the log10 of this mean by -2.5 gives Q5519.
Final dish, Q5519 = 0.161 mag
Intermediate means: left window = 26.4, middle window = 20.9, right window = 23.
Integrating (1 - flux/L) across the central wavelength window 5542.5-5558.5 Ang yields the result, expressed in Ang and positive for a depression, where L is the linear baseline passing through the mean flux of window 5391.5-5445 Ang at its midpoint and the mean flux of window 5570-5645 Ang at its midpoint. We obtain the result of 1.2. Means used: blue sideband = 28.1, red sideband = 23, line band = 22.7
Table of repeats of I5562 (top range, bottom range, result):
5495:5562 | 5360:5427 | 0.80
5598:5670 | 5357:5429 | 0.85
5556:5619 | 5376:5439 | 0.83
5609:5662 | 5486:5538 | 1.08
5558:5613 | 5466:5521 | 1.06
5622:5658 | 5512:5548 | 1.09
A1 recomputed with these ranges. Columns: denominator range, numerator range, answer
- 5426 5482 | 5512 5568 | 0.97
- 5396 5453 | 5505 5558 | 0.81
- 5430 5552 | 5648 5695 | 1.17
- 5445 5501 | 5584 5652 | 1.09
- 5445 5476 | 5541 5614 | 1.13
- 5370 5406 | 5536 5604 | 0.90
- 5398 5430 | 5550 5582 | 0.89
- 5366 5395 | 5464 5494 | 0.89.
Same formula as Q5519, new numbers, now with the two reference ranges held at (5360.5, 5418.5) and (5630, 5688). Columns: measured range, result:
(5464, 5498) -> 0.13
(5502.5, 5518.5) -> 0.28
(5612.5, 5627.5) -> 0.06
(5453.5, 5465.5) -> 0.36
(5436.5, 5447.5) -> -0.14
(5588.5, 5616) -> 0.11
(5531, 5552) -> 0.19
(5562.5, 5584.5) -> 0.05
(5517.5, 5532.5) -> 0.13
